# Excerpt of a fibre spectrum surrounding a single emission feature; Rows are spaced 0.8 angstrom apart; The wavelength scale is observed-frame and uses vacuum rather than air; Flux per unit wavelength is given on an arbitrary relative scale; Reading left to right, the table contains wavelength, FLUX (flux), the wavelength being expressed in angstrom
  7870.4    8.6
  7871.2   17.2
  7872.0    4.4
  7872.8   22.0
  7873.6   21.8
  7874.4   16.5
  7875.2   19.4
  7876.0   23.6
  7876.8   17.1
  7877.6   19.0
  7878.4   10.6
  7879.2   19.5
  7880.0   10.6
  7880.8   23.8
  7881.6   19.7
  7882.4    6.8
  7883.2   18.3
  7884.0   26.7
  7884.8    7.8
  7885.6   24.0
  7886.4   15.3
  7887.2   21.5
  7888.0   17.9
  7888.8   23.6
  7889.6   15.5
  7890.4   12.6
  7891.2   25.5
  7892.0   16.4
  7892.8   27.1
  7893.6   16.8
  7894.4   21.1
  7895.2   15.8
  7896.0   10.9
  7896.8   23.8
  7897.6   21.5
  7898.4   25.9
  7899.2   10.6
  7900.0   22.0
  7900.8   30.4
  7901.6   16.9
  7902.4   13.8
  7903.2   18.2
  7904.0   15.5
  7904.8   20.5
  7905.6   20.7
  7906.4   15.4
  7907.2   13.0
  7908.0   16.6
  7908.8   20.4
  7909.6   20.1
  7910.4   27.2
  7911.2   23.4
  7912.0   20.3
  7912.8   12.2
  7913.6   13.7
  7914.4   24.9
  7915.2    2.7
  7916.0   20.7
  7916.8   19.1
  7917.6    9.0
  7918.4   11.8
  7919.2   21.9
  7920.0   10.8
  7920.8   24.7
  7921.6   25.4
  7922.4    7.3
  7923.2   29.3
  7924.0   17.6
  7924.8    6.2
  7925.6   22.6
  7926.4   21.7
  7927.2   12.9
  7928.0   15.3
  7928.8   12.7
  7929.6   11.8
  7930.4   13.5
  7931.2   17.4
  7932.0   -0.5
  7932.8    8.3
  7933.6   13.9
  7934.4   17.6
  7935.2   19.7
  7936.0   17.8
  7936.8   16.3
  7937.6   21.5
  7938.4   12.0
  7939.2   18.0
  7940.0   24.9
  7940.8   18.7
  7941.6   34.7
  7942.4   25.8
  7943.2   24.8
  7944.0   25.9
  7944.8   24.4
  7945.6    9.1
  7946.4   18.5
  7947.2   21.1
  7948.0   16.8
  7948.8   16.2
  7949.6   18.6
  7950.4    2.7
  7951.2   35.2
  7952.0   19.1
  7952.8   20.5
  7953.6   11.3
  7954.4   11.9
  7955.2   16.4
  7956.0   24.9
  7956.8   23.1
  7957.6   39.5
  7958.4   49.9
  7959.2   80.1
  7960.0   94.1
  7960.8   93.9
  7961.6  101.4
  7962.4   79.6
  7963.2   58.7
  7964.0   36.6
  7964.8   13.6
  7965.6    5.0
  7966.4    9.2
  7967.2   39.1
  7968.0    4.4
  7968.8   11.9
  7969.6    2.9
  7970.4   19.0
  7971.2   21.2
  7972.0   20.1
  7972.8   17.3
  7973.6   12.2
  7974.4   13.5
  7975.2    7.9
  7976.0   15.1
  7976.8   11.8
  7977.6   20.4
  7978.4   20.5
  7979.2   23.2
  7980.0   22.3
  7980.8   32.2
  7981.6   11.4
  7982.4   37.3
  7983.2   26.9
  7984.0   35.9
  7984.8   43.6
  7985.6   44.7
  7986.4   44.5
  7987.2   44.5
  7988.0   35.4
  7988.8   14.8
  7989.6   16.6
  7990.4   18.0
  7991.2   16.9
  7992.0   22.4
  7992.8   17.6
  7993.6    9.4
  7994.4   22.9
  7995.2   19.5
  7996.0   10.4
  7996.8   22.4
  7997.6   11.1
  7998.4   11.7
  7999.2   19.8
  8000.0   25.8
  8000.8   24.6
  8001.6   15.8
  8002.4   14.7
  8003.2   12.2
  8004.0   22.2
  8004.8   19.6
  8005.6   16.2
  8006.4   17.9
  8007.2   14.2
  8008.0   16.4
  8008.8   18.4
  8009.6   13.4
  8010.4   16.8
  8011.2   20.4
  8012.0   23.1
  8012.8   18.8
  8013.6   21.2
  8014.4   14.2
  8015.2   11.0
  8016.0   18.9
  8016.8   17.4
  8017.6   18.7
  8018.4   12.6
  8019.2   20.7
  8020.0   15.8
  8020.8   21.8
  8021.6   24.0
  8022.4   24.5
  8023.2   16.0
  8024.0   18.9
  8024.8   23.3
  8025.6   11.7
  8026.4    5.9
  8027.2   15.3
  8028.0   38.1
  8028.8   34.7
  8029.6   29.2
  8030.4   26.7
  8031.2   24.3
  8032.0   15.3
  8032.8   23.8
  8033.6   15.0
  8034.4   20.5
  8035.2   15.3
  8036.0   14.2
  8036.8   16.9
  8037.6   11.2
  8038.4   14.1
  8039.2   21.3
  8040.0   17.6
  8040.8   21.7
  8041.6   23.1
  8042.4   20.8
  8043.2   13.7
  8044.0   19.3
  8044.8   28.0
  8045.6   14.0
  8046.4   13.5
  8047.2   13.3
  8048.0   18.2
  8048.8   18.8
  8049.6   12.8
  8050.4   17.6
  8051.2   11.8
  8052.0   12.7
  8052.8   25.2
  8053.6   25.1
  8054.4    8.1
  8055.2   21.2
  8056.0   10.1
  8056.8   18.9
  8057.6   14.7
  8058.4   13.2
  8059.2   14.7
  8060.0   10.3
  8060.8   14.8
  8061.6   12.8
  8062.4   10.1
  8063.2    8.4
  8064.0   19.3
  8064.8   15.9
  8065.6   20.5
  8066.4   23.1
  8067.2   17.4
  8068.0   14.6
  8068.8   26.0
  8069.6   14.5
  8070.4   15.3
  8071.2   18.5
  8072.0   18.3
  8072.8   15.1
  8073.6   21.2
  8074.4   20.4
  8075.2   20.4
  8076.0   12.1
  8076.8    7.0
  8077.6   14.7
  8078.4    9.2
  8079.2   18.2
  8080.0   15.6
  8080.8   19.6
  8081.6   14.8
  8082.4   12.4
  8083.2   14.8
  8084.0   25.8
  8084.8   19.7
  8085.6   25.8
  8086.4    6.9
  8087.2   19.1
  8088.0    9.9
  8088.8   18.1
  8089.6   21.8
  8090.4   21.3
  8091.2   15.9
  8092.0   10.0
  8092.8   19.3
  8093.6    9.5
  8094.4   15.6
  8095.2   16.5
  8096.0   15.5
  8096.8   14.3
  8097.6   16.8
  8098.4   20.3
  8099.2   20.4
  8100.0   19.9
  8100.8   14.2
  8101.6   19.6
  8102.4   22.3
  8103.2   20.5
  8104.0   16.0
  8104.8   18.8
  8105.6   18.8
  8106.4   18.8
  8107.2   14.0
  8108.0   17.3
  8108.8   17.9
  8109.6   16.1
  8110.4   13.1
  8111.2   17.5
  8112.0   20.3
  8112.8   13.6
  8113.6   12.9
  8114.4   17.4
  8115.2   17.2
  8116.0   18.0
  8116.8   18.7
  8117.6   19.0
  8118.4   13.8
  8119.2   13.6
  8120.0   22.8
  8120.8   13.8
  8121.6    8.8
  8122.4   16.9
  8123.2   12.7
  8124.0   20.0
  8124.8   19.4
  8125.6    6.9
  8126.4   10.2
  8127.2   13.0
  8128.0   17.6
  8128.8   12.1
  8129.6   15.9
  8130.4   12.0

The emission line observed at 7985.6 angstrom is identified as [N II]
